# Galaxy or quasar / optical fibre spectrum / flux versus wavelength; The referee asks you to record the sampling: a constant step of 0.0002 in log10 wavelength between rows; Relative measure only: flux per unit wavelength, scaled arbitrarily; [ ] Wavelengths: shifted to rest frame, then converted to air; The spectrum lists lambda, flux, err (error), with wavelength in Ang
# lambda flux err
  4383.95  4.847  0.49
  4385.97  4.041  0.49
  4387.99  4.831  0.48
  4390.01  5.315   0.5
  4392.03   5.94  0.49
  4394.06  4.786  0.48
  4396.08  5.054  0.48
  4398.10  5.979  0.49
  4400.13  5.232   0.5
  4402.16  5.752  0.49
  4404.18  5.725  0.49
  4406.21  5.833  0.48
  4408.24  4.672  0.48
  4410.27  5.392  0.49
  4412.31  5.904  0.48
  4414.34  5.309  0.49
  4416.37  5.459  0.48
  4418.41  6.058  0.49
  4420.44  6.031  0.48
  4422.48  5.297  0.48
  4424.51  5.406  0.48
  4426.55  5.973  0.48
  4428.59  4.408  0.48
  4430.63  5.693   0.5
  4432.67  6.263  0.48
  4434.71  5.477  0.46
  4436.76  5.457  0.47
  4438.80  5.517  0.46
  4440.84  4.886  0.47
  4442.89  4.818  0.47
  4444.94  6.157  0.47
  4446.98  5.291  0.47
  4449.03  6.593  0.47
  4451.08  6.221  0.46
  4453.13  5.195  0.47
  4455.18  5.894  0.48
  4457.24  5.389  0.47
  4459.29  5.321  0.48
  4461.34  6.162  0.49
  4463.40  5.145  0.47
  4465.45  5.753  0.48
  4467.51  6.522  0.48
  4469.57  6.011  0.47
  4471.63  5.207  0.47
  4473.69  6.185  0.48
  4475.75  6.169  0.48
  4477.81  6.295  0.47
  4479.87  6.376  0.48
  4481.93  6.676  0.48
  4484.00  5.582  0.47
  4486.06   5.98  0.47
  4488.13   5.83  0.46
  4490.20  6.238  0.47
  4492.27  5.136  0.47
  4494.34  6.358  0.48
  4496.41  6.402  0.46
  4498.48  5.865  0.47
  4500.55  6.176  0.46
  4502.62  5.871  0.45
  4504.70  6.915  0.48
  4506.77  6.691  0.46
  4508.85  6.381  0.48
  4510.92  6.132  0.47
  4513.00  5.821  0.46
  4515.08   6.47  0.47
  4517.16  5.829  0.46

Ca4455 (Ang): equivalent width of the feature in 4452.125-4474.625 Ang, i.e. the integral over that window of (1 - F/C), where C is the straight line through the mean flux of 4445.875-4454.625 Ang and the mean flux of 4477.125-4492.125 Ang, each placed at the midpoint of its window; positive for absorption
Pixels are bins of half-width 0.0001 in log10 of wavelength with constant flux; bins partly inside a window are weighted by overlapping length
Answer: 0.8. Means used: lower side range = 5.84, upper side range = 6.08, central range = 5.7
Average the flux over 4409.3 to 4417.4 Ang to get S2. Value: 5.51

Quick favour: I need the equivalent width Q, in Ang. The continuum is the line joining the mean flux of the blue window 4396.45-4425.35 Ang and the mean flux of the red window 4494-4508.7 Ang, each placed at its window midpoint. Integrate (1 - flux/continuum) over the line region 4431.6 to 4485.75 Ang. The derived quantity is 1.6 Ang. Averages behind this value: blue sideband 5.57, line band 5.79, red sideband 6.33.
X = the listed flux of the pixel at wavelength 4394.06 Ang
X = 4.786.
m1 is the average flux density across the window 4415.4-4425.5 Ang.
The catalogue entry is 5.65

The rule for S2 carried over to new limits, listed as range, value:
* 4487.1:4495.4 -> 5.89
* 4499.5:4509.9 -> 6.41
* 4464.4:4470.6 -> 6.09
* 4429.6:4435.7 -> 5.81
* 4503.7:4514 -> 6.39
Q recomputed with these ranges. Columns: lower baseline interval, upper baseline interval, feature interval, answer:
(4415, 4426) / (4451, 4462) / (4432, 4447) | 0.45 Ang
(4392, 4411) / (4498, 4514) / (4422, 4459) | 1.11 Ang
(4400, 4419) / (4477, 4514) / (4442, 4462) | 0.47 Ang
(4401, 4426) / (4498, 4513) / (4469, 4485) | -0.02 Ang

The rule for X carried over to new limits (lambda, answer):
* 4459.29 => 5.321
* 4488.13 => 5.83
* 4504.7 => 6.915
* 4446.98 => 5.291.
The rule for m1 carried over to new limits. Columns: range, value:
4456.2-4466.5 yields 5.55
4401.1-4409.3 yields 5.5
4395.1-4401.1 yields 5.43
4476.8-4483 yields 6.45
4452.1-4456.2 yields 5.55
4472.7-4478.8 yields 6.22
